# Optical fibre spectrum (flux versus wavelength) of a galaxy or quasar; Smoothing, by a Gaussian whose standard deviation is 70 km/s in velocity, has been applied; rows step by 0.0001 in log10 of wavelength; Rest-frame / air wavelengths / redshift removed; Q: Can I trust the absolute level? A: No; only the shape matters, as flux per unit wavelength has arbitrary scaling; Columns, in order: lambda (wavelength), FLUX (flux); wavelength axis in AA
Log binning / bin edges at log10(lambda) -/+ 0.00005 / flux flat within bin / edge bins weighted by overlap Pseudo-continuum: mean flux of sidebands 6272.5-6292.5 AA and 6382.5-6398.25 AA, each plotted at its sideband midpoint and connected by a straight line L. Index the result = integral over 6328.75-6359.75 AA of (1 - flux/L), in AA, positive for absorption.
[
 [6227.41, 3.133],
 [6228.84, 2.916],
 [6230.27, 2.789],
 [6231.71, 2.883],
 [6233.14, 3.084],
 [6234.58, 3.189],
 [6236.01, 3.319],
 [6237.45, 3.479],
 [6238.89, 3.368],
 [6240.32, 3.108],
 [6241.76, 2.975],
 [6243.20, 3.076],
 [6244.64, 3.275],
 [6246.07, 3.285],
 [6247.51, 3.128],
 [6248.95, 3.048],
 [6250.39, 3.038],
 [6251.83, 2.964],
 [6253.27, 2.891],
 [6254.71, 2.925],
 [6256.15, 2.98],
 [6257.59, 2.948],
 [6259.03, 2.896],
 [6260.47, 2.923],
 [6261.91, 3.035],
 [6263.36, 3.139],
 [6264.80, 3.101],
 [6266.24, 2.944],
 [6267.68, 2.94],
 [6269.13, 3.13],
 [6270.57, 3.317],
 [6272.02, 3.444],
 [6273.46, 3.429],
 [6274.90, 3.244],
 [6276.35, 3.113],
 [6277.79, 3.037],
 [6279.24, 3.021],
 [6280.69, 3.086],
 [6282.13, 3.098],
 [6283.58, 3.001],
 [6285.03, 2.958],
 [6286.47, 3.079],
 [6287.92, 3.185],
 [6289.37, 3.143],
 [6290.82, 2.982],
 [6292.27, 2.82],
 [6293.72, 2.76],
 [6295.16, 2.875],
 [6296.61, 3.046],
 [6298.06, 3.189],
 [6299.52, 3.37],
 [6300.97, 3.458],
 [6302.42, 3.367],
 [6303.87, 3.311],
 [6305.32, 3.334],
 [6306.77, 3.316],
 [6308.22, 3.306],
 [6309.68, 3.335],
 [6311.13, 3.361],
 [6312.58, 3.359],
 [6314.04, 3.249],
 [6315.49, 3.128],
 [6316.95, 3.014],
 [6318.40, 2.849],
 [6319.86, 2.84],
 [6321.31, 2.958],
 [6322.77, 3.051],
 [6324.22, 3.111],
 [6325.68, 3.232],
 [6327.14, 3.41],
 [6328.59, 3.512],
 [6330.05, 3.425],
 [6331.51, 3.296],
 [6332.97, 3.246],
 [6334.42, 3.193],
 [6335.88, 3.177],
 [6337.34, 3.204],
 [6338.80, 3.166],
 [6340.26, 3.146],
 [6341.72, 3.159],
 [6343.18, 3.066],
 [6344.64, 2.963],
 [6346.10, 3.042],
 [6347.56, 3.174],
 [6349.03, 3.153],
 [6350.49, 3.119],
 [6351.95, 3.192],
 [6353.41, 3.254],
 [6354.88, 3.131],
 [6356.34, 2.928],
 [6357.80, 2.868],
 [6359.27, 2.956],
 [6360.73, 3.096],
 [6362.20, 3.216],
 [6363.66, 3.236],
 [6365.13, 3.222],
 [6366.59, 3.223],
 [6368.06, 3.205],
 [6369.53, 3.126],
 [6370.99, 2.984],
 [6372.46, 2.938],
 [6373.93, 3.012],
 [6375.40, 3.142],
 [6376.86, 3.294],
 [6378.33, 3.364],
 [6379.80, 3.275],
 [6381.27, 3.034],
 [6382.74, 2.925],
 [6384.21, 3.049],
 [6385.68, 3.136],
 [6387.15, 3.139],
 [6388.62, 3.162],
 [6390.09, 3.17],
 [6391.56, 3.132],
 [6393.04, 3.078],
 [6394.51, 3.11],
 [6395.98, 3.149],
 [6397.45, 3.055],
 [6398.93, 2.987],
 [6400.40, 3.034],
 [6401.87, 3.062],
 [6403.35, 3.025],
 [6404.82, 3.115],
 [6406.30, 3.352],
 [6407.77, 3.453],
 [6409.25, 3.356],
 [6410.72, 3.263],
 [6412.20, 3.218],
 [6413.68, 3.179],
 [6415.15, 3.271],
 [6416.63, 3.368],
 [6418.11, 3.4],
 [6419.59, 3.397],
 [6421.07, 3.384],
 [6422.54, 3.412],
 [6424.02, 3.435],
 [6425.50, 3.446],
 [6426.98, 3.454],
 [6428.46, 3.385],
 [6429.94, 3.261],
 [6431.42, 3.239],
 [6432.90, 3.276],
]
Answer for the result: -0.4 AA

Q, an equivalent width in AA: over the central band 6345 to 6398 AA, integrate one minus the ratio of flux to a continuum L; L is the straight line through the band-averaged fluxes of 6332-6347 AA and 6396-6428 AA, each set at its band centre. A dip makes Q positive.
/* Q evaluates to 1.3 AA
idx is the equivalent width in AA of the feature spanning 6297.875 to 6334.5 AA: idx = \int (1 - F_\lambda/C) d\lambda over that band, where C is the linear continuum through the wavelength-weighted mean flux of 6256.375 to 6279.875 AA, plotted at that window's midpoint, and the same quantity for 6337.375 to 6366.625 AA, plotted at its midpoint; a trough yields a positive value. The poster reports -1.5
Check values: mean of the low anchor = 3.1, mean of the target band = 3.24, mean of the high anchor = 3.12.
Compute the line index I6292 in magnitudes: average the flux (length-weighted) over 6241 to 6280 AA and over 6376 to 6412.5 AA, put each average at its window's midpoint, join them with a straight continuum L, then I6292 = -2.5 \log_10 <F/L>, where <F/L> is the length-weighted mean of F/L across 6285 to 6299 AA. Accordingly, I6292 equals 0.03 mag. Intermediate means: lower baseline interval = 3.08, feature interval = 3.01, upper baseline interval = 3.16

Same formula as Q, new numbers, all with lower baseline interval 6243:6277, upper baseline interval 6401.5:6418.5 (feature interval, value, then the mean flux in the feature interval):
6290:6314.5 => -0.5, 3.2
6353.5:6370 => 0.5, 3.11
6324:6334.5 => -0.5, 3.32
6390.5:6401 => 0.5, 3.08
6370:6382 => 0.3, 3.13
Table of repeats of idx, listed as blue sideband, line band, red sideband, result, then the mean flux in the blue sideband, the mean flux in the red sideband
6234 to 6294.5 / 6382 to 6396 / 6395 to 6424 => 0.51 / 3.09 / 3.24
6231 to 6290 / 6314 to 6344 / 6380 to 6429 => -0.04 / 3.1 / 3.22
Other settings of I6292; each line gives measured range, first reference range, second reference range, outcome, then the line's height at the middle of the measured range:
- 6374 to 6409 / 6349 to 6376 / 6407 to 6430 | 0.03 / 3.24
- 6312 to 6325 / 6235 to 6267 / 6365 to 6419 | 0.02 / 3.12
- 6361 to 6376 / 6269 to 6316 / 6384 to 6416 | 0.01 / 3.17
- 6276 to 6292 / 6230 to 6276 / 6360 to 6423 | 0.02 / 3.12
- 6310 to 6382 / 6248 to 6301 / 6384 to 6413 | -0.01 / 3.12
